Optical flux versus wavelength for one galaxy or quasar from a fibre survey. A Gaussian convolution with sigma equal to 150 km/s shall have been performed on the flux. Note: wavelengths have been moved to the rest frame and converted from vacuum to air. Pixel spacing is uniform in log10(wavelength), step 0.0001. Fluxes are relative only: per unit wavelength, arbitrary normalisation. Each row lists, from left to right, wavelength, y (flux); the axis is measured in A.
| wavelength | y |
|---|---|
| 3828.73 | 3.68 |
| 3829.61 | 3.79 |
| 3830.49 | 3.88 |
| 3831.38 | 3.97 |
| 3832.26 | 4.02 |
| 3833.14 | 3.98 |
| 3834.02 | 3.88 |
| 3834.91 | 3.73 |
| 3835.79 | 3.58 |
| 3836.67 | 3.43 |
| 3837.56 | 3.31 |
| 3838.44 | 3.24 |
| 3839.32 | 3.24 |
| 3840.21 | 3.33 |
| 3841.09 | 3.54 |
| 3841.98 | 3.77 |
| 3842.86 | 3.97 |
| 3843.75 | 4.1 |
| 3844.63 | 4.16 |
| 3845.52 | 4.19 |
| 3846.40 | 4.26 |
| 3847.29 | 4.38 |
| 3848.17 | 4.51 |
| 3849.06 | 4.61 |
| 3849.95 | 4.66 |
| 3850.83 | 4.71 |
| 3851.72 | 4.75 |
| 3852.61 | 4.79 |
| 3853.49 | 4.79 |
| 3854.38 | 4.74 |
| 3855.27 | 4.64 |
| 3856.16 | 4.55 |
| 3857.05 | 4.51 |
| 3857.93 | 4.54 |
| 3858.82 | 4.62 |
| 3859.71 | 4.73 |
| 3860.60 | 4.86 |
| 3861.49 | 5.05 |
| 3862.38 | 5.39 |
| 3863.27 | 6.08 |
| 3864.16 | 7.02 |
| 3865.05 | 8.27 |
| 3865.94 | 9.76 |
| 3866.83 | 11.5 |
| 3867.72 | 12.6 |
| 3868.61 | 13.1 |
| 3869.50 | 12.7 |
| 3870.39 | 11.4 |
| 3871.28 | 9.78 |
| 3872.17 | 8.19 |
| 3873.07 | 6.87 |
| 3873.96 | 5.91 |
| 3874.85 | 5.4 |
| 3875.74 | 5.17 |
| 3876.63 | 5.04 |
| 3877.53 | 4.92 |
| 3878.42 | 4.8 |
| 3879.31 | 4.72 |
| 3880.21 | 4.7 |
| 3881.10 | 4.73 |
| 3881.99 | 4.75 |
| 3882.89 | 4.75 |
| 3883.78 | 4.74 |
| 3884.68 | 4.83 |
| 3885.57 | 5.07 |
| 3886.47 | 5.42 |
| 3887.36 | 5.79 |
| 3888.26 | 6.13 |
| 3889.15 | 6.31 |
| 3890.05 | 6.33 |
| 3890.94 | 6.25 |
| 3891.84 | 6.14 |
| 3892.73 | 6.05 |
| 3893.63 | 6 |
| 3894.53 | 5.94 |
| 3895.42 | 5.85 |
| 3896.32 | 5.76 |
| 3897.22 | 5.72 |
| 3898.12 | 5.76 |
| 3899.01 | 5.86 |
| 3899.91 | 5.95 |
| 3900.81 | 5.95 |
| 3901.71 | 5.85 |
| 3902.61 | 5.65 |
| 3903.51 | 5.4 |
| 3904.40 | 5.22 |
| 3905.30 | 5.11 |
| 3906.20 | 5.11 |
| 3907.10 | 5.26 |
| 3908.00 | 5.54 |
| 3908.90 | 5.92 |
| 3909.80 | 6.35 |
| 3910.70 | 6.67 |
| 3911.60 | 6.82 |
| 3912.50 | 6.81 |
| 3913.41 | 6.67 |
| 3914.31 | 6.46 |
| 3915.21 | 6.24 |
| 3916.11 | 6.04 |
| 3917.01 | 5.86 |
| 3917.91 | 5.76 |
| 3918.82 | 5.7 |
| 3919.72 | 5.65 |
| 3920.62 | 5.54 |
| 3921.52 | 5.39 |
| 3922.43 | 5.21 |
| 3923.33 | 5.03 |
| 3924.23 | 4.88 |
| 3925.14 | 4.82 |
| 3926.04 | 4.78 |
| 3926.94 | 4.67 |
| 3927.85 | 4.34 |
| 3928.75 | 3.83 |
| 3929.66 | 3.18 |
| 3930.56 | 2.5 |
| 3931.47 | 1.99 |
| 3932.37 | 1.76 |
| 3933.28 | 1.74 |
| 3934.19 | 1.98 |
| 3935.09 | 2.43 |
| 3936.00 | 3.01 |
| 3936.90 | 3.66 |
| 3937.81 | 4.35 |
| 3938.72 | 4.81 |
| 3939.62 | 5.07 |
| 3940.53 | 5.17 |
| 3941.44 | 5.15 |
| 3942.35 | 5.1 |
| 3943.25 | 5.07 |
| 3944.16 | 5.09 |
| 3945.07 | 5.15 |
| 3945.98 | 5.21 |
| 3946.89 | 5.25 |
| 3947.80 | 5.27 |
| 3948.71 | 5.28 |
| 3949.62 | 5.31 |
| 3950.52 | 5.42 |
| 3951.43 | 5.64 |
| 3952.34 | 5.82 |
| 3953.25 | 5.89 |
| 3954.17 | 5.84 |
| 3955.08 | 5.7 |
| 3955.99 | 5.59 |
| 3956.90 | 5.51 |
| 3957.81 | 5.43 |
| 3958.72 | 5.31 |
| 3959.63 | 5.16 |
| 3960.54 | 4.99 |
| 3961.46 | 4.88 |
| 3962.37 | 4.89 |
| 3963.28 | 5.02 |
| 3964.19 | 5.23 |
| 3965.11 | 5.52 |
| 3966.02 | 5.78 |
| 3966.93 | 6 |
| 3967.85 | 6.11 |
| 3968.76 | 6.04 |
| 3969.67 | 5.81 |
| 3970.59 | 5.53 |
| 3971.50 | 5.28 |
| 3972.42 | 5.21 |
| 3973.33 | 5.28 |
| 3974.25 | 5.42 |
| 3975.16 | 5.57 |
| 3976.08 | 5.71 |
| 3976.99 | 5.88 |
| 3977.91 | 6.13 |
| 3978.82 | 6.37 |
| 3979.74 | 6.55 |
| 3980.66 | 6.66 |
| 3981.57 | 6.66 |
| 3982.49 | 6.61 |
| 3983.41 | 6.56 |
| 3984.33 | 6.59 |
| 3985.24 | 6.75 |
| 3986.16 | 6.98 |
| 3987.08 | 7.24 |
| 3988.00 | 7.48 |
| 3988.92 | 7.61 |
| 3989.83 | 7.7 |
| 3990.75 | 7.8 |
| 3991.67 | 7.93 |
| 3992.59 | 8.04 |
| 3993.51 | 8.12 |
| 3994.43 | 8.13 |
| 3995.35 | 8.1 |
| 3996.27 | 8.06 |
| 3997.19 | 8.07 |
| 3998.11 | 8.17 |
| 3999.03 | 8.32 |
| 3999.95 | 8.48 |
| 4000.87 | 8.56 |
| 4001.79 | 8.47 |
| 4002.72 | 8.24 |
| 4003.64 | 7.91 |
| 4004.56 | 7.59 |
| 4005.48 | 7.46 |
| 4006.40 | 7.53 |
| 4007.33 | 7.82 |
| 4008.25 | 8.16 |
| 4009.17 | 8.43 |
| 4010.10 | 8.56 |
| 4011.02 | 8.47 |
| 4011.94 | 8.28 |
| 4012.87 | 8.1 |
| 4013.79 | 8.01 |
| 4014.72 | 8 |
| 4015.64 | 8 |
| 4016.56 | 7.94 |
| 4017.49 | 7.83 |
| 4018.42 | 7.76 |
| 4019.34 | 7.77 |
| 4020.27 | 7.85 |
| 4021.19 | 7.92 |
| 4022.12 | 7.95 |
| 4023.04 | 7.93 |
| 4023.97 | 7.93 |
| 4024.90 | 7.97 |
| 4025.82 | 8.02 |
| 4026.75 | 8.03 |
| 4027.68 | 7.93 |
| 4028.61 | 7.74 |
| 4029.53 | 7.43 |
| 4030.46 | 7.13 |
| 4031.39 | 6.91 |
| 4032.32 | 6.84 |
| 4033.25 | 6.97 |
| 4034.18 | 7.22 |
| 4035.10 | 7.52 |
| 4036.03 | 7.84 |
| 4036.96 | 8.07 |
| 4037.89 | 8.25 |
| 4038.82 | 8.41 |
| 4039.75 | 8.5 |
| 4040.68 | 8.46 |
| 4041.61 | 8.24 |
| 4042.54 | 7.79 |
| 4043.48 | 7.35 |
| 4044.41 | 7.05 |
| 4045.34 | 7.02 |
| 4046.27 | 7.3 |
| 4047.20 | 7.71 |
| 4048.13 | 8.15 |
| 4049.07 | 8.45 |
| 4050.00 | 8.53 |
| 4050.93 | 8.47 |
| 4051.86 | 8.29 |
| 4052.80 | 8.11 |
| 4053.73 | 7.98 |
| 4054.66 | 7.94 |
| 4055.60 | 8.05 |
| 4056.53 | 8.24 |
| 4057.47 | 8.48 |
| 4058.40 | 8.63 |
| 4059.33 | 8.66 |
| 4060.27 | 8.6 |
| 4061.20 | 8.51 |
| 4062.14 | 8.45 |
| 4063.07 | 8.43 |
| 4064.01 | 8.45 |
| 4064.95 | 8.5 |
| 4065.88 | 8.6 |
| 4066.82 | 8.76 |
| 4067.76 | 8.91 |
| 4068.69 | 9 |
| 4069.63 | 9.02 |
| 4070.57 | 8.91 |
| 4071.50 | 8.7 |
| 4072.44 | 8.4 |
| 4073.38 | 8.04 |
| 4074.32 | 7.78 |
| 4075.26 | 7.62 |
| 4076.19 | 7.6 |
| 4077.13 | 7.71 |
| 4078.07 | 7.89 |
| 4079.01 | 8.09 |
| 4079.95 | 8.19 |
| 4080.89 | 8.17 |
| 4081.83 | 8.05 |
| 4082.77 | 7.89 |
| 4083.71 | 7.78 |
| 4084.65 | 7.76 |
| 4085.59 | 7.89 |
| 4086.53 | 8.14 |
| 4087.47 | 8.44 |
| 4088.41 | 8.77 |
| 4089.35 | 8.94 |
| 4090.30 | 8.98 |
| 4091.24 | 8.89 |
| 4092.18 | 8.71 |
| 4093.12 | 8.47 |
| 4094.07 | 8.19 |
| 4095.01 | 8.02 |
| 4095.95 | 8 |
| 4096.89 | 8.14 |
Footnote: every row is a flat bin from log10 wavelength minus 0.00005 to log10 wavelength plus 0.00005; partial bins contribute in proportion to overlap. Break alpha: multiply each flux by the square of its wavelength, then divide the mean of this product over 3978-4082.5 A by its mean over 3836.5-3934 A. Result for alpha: 1.55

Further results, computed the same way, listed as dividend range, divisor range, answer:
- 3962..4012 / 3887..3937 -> 1.40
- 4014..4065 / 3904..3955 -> 1.69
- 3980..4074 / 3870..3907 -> 1.47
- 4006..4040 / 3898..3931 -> 1.52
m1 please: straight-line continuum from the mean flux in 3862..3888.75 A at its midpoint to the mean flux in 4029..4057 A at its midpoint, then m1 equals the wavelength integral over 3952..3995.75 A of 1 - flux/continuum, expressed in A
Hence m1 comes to 7.4 A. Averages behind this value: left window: 6.98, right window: 7.81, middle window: 6.22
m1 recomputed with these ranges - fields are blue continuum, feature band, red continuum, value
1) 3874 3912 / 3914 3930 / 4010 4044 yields 2.3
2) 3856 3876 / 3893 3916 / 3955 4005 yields 4.2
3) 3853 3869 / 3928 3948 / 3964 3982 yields 7.1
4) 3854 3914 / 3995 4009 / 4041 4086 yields -1.0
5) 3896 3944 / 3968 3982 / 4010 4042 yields 1.3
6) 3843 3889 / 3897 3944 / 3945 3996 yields 8.3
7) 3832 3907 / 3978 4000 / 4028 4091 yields -0.7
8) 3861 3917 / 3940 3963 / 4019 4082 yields 5.7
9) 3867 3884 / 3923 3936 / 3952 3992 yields 6.3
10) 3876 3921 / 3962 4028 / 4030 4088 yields -0.7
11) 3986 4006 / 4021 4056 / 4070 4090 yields 1.0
